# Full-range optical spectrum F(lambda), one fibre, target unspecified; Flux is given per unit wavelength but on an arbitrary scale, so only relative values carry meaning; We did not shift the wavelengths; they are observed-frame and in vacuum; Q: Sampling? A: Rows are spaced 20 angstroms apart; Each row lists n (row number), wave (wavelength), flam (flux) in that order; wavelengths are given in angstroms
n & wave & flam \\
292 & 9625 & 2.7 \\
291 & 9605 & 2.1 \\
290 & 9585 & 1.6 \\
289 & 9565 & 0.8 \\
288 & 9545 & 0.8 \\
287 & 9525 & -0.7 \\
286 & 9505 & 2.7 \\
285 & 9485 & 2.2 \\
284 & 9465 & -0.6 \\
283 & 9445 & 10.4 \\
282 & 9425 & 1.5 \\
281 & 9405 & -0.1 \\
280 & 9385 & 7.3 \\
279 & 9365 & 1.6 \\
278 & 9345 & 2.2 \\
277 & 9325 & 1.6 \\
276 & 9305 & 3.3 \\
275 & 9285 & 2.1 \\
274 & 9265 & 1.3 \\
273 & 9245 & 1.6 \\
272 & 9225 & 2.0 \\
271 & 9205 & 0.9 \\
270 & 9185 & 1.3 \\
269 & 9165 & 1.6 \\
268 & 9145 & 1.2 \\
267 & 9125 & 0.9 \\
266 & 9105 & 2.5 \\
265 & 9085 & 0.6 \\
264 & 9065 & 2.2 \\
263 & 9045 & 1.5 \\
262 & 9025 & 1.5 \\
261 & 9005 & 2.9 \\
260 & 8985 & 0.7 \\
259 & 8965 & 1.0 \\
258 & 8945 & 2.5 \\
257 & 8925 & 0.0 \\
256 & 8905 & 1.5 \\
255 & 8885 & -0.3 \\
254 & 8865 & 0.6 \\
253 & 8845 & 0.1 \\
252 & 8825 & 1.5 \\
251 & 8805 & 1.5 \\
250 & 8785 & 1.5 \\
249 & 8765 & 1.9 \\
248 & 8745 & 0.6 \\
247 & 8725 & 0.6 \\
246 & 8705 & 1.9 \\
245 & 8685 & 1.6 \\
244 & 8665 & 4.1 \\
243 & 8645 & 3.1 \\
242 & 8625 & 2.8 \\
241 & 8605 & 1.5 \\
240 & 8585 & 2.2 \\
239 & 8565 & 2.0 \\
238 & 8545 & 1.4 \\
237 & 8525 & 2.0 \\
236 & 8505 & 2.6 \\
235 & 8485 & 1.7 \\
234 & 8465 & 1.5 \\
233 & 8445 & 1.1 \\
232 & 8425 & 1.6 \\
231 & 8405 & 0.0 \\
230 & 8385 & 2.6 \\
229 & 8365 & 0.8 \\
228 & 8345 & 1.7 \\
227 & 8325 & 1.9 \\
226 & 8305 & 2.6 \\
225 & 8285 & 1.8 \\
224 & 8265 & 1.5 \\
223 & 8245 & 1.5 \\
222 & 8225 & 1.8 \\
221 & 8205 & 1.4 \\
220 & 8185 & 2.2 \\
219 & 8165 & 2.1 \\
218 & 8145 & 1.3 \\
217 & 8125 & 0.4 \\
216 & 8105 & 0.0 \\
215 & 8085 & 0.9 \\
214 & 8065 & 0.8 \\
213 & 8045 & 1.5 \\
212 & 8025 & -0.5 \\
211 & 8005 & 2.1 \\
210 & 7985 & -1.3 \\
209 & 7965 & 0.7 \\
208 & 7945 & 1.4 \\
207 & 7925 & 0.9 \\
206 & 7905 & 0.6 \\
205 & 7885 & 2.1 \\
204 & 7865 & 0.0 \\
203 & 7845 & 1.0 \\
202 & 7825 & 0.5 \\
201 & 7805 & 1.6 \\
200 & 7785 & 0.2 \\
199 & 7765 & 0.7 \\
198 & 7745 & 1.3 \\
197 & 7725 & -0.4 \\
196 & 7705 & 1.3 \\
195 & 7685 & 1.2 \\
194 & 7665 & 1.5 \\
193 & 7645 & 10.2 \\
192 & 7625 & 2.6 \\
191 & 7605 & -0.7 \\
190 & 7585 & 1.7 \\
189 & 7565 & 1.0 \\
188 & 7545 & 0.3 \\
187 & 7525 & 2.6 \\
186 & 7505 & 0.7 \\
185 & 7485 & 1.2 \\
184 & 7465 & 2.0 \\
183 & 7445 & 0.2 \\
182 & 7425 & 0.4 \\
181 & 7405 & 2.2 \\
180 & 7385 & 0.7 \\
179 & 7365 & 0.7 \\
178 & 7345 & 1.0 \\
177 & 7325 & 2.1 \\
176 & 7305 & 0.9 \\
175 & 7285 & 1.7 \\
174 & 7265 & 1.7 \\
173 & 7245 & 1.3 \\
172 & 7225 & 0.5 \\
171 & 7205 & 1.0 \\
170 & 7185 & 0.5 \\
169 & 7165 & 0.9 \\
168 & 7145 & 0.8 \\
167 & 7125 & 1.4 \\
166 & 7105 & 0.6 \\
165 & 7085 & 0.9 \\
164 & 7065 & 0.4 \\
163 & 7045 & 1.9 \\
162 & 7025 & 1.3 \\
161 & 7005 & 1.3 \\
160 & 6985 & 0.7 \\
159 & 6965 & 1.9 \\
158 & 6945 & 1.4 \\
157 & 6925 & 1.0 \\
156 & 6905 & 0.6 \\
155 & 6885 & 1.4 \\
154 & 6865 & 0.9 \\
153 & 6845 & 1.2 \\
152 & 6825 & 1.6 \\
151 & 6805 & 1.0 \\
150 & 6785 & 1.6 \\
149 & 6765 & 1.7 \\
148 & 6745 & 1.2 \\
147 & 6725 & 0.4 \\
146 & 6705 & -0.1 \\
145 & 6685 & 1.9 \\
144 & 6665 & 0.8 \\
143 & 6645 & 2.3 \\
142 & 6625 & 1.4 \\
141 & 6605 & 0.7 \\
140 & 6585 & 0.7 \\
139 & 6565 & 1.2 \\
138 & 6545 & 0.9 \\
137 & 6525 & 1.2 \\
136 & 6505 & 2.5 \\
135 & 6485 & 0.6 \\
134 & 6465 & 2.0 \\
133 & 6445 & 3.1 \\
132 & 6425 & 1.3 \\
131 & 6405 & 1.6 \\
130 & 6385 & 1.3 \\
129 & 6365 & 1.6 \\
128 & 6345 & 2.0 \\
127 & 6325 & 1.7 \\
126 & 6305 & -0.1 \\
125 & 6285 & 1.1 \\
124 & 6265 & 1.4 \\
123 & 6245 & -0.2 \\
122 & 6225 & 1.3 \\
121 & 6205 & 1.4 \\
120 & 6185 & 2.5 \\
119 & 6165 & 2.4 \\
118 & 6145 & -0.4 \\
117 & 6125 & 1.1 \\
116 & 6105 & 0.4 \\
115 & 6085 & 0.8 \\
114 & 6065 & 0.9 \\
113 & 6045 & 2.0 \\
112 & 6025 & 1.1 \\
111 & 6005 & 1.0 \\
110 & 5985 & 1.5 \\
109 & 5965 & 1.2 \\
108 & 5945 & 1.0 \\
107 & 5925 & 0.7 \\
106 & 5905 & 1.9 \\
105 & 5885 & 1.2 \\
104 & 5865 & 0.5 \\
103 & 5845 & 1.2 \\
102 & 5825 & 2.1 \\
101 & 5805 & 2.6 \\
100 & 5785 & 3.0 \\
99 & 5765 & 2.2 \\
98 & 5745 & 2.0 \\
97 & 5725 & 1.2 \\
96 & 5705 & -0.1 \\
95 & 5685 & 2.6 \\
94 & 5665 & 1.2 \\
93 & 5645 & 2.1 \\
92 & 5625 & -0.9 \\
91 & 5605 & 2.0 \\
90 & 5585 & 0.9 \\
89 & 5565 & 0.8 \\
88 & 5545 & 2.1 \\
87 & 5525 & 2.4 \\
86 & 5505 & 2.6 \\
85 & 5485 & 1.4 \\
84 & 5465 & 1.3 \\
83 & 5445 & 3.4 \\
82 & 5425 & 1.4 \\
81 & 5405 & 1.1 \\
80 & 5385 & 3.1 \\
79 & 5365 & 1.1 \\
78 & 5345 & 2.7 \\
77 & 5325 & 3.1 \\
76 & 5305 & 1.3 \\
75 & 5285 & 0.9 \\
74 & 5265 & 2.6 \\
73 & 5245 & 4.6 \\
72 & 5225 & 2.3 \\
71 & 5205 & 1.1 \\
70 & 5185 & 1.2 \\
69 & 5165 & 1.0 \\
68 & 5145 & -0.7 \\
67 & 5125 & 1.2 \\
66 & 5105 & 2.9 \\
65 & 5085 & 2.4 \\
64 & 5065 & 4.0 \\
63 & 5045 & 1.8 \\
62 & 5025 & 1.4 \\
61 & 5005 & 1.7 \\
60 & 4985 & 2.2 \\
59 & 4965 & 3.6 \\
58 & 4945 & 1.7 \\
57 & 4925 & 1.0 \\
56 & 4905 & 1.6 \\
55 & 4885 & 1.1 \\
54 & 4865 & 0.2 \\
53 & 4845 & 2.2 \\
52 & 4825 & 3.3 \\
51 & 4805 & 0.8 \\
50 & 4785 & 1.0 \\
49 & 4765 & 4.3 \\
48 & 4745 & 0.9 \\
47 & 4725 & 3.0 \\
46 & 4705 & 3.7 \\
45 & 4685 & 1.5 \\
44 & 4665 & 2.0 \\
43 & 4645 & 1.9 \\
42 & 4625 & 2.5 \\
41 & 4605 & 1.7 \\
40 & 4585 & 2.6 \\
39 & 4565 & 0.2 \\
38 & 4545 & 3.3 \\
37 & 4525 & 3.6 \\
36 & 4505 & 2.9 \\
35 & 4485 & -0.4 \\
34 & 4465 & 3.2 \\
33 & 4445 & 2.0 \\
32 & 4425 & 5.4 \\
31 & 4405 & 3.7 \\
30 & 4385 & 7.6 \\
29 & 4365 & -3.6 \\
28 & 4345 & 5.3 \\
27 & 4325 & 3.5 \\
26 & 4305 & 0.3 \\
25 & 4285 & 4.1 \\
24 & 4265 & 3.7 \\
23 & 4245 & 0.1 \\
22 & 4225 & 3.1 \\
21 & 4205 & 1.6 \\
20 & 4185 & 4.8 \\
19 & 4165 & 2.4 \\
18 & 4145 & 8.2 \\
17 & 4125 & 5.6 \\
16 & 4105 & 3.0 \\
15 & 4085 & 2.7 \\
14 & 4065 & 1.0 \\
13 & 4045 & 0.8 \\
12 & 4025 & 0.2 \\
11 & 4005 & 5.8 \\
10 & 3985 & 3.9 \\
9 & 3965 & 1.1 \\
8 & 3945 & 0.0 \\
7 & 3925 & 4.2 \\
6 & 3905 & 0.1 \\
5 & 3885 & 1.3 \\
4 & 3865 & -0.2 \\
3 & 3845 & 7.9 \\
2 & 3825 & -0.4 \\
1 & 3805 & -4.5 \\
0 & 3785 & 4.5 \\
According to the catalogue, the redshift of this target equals 1.049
